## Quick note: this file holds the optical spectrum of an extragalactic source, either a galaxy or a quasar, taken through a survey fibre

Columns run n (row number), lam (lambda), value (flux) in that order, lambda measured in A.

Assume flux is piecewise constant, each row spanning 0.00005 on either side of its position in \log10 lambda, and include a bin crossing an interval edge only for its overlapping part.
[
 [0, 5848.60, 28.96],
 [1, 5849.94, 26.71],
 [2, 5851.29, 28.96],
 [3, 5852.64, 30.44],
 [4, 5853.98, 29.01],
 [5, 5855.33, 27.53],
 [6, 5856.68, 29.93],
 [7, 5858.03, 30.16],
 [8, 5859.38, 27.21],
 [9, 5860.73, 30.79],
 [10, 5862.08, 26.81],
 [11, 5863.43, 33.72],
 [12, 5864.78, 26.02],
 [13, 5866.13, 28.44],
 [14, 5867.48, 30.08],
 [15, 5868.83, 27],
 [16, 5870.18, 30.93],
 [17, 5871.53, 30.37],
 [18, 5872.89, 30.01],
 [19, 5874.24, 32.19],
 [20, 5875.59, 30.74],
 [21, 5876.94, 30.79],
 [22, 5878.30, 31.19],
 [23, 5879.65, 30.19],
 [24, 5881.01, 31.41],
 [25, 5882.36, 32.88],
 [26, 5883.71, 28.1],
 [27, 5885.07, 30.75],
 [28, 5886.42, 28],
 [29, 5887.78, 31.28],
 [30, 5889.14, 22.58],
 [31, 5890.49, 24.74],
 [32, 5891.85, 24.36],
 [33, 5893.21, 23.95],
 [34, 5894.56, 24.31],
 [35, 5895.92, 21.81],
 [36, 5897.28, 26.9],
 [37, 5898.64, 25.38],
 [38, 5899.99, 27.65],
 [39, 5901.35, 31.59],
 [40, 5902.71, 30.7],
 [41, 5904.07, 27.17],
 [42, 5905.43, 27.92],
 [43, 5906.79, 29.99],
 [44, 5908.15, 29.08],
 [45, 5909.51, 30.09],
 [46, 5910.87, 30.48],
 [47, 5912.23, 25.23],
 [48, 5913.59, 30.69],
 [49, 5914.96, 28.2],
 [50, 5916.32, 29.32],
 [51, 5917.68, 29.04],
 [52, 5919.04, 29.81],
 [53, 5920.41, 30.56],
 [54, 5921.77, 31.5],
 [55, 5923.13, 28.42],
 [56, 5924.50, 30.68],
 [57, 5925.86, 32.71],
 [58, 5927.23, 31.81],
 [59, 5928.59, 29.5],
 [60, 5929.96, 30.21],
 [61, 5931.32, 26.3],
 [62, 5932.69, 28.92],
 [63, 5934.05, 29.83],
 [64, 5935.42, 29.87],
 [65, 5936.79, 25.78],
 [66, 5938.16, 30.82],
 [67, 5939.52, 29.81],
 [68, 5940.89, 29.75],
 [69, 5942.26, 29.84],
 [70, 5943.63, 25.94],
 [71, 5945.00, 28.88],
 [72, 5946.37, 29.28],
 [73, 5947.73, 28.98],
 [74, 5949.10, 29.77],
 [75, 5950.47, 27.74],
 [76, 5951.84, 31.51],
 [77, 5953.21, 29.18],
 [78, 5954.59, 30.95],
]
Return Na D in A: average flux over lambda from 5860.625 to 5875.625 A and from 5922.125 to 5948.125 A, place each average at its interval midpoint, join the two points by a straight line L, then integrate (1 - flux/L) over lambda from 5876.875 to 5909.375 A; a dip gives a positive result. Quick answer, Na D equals 1.71 A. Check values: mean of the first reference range 29.7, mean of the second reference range 29.4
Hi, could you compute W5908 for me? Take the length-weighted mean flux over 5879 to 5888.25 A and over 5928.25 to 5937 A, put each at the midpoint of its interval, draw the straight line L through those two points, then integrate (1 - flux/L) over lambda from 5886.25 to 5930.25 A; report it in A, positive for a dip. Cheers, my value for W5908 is 1.73 A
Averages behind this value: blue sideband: 30.3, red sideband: 28.7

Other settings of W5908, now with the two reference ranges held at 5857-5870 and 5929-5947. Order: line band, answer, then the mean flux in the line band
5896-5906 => 0.4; 27.8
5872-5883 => -0.8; 31.1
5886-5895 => 1.1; 25.6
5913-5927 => -0.6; 30.1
